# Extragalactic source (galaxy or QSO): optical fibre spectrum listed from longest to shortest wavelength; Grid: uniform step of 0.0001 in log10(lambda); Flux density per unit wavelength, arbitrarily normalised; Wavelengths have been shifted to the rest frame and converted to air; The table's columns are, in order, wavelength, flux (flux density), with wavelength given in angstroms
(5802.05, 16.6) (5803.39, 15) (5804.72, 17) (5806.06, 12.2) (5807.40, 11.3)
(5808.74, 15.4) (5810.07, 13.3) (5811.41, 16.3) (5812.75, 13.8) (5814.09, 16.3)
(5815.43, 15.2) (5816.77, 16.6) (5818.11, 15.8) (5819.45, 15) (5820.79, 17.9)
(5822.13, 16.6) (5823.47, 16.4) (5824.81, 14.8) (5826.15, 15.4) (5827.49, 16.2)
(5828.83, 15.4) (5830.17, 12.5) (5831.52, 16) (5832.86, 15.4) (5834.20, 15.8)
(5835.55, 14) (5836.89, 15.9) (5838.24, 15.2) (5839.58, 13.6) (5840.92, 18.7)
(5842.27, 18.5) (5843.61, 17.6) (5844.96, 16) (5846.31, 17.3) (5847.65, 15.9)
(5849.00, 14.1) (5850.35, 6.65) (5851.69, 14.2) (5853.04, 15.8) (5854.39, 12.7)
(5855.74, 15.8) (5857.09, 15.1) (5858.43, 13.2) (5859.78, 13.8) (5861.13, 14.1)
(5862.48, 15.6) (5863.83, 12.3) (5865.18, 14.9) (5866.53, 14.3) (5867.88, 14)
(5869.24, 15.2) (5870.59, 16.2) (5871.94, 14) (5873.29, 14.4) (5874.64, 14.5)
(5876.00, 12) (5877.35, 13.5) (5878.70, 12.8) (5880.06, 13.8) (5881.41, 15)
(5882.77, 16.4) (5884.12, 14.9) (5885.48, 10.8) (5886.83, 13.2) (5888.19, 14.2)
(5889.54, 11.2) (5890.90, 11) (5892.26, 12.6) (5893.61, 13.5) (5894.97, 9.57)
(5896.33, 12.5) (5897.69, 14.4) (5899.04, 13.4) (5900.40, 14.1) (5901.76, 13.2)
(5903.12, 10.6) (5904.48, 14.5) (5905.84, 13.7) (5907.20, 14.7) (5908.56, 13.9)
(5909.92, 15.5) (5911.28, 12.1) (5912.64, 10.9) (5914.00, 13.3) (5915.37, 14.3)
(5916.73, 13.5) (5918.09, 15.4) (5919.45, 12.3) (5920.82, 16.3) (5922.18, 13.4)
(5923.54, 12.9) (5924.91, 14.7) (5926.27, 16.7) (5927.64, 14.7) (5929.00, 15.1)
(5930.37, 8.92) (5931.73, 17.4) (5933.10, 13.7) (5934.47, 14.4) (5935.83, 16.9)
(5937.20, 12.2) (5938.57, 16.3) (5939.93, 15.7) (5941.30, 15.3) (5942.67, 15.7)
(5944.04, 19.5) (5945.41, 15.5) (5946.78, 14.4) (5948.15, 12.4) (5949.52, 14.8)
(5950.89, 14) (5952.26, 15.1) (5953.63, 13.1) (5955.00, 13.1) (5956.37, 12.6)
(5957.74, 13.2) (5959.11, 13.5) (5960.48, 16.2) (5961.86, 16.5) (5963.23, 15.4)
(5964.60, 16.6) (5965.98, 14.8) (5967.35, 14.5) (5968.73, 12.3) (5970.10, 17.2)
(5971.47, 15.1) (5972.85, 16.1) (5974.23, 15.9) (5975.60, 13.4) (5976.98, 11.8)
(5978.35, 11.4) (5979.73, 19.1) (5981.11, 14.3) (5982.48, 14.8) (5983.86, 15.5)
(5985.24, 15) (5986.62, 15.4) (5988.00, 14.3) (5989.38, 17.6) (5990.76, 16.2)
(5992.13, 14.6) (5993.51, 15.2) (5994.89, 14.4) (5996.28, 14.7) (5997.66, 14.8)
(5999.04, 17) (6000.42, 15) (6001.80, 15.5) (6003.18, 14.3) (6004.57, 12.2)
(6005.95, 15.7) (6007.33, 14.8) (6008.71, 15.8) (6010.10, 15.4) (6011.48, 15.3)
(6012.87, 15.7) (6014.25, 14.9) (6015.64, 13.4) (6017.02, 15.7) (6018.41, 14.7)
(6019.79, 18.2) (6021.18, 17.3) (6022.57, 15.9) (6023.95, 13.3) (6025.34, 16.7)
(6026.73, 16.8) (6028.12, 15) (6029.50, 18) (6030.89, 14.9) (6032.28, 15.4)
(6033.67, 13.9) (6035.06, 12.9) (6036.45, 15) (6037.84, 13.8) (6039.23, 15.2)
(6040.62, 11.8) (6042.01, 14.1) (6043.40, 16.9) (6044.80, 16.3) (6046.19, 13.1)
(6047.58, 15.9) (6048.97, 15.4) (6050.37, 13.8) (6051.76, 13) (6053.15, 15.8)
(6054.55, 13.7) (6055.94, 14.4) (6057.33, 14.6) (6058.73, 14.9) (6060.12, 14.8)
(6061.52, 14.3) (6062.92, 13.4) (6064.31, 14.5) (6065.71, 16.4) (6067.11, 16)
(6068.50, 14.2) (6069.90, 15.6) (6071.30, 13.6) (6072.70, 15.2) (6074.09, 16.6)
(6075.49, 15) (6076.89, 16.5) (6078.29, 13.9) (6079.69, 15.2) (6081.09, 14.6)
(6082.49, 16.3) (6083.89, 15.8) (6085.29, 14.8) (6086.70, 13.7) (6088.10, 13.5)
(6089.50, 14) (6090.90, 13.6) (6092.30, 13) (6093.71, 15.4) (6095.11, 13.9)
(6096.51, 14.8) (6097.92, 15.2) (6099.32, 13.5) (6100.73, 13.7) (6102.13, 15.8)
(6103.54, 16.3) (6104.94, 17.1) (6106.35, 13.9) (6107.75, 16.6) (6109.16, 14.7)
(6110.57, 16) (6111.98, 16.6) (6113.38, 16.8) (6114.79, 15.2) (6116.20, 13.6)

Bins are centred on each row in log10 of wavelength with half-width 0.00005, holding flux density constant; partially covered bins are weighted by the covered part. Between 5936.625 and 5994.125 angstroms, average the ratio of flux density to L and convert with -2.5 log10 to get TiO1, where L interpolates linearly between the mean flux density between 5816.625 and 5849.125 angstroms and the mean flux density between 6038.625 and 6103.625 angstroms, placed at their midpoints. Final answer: 0.02 mag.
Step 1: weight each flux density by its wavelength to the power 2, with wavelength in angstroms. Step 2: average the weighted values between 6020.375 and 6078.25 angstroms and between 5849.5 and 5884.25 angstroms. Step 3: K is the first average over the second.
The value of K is 1.1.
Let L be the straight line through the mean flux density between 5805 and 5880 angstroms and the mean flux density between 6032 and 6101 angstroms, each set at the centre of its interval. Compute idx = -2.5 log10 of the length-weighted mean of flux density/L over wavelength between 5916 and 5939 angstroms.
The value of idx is 0.027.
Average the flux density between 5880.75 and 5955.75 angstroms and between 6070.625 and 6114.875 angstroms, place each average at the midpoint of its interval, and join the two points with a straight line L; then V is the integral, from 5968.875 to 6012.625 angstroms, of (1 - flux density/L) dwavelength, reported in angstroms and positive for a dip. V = -2.0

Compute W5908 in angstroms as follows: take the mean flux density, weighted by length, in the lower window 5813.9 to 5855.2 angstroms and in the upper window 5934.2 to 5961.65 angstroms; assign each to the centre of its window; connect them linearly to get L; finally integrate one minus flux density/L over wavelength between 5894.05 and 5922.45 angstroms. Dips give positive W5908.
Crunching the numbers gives 2.9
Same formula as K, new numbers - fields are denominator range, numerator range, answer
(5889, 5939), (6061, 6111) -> 1.16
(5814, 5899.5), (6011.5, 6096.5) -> 1.10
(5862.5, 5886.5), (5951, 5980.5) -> 1.07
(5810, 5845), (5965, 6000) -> 1.01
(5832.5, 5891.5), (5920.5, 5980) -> 1.05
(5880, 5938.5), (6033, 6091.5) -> 1.13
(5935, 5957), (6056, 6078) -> 1.06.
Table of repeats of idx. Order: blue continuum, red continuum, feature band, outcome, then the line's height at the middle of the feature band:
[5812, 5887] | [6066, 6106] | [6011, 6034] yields -0.05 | 14.9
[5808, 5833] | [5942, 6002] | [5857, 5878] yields 0.08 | 15.3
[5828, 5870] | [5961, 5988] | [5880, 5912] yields 0.12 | 14.9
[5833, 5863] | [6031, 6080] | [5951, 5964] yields 0.04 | 14.8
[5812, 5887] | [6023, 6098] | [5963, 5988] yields -0.01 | 14.8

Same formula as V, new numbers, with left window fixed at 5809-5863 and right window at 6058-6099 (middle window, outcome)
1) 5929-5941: 0.4 angstroms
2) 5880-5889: 0.7 angstroms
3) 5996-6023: -0.8 angstroms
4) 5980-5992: -0.4 angstroms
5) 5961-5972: -0.3 angstroms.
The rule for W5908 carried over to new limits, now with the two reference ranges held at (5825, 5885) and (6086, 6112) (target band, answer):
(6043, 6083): -0.5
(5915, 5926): 0.4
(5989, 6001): -0.6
